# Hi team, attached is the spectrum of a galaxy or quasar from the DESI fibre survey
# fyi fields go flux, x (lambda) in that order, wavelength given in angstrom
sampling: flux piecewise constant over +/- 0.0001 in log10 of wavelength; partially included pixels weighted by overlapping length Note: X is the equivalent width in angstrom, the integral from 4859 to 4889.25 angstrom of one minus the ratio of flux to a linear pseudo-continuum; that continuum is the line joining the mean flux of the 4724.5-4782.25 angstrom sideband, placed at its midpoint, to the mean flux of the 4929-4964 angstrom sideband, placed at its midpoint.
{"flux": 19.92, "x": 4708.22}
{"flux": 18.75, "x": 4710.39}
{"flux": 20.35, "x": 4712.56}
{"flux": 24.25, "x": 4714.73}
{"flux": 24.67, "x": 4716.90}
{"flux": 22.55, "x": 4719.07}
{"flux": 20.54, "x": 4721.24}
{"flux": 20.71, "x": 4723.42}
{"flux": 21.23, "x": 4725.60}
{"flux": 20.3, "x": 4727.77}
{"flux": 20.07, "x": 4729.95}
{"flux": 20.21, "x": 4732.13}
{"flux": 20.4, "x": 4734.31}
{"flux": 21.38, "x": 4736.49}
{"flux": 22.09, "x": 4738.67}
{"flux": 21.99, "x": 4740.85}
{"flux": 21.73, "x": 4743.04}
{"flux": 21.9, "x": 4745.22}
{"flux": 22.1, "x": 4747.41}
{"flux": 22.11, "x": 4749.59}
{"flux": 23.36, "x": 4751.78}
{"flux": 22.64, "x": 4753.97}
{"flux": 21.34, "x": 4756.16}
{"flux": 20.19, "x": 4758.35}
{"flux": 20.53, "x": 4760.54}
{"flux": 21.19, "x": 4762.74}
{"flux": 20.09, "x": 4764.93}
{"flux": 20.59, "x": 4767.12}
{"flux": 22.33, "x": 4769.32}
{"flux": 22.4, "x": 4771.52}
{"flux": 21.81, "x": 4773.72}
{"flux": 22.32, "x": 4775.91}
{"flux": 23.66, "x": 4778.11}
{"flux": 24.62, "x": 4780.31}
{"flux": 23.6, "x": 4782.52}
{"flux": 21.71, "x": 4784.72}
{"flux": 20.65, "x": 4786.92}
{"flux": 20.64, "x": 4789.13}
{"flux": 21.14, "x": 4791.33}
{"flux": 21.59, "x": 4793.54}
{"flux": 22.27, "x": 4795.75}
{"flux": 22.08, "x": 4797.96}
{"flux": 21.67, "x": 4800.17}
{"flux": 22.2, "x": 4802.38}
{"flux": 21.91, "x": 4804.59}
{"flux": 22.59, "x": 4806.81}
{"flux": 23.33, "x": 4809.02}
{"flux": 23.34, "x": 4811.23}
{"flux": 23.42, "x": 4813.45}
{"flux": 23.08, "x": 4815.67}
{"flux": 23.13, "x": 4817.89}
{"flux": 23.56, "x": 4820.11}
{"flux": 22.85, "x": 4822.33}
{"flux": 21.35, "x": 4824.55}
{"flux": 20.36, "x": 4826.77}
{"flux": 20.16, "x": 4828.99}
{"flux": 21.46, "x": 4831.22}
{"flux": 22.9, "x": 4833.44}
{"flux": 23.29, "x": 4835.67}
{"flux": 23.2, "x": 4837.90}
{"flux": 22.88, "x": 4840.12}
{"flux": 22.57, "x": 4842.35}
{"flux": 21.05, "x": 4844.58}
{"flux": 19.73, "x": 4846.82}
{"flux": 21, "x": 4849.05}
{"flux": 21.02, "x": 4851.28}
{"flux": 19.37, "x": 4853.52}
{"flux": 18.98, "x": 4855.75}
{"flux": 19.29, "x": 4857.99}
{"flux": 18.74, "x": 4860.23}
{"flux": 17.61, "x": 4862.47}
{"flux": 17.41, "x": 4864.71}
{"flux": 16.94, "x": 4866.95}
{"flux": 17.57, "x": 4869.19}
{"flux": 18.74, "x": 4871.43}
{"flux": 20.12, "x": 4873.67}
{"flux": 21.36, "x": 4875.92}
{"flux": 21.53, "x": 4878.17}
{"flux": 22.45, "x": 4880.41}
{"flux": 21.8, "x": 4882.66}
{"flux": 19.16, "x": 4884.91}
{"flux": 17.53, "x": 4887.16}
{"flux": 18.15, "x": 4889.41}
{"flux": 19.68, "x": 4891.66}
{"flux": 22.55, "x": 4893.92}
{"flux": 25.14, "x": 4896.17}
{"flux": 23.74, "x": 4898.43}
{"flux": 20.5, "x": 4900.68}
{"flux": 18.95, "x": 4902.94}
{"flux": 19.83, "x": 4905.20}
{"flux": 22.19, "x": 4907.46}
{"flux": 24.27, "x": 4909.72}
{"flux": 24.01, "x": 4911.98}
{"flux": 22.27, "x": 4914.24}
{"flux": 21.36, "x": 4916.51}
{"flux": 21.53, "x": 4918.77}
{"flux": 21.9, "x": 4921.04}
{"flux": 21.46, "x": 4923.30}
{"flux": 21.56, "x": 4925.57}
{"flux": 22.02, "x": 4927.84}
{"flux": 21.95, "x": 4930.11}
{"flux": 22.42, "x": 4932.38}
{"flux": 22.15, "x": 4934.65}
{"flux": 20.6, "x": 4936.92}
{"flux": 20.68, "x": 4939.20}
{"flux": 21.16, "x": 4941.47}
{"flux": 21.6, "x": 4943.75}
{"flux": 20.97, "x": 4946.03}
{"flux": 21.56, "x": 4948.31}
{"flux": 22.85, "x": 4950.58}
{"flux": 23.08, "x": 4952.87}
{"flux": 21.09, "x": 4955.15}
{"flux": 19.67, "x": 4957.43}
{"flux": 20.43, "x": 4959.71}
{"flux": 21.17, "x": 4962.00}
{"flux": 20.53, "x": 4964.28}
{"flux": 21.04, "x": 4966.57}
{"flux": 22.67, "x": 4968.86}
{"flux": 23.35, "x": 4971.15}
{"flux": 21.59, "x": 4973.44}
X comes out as 3.14 angstrom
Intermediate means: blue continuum 21.7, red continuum 21.4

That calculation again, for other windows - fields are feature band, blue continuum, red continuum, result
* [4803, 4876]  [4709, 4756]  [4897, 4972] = 1.97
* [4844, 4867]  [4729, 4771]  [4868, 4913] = 1.98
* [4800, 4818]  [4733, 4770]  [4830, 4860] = -1.23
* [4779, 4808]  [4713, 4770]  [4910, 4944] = -0.59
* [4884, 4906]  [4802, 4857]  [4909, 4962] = 1.27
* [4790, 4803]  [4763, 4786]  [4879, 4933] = 0.21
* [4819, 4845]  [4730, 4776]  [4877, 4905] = -1.24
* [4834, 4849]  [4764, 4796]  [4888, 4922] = -0.16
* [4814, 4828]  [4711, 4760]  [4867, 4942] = -0.67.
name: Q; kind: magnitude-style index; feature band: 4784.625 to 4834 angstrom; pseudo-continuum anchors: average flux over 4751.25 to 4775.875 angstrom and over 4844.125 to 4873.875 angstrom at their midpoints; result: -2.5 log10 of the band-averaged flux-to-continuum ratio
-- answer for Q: -0.09 mag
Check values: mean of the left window 21.5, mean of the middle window 22.1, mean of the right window 19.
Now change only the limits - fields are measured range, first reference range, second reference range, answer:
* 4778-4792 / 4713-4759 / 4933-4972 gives -0.03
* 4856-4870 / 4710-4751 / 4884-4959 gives 0.19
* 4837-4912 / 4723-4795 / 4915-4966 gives 0.05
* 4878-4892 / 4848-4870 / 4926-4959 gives -0.02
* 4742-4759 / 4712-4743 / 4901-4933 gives -0.02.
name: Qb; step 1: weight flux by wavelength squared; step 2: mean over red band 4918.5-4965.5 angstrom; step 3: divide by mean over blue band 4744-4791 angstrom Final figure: 1.05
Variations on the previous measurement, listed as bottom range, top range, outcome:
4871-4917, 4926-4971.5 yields 1.04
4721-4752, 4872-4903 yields 1.05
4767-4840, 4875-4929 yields 1.00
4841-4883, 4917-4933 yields 1.13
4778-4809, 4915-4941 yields 1.03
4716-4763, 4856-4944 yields 1.03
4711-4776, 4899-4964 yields 1.08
